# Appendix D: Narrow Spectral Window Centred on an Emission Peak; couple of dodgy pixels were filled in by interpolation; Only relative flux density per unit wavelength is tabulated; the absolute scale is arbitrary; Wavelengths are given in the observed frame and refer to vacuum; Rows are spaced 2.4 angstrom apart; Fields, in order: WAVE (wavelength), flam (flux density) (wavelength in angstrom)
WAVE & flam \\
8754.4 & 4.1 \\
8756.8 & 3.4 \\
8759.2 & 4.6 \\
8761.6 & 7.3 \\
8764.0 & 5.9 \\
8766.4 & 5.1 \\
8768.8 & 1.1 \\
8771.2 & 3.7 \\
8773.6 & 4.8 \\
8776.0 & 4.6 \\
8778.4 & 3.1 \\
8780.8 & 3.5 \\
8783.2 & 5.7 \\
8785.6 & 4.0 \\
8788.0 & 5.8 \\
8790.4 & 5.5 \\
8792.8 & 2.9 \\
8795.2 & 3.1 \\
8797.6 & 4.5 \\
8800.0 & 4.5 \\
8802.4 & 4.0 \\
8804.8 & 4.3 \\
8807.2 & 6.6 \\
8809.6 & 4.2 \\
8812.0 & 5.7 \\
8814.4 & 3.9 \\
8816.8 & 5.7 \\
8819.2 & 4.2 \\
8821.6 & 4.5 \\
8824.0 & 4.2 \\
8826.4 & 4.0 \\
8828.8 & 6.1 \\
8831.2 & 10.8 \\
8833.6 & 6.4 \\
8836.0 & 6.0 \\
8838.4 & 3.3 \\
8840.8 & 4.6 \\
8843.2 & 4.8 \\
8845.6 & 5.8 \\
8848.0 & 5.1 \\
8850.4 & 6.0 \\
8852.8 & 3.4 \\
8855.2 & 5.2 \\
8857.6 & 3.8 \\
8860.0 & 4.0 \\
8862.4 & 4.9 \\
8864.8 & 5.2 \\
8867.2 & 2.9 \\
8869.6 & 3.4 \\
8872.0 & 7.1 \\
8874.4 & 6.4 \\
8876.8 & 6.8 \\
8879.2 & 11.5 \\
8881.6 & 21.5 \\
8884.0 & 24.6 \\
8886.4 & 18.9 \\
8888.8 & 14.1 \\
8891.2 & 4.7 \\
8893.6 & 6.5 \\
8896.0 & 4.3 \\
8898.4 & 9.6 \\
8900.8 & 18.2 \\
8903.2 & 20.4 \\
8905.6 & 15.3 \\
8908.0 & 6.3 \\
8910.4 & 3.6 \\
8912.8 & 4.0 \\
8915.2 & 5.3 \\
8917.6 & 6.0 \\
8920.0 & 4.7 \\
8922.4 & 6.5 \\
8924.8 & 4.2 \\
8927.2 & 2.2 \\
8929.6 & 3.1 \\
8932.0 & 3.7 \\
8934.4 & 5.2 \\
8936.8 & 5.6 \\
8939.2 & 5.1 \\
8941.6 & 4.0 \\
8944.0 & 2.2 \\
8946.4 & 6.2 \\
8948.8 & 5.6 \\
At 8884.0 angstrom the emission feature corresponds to [S II]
